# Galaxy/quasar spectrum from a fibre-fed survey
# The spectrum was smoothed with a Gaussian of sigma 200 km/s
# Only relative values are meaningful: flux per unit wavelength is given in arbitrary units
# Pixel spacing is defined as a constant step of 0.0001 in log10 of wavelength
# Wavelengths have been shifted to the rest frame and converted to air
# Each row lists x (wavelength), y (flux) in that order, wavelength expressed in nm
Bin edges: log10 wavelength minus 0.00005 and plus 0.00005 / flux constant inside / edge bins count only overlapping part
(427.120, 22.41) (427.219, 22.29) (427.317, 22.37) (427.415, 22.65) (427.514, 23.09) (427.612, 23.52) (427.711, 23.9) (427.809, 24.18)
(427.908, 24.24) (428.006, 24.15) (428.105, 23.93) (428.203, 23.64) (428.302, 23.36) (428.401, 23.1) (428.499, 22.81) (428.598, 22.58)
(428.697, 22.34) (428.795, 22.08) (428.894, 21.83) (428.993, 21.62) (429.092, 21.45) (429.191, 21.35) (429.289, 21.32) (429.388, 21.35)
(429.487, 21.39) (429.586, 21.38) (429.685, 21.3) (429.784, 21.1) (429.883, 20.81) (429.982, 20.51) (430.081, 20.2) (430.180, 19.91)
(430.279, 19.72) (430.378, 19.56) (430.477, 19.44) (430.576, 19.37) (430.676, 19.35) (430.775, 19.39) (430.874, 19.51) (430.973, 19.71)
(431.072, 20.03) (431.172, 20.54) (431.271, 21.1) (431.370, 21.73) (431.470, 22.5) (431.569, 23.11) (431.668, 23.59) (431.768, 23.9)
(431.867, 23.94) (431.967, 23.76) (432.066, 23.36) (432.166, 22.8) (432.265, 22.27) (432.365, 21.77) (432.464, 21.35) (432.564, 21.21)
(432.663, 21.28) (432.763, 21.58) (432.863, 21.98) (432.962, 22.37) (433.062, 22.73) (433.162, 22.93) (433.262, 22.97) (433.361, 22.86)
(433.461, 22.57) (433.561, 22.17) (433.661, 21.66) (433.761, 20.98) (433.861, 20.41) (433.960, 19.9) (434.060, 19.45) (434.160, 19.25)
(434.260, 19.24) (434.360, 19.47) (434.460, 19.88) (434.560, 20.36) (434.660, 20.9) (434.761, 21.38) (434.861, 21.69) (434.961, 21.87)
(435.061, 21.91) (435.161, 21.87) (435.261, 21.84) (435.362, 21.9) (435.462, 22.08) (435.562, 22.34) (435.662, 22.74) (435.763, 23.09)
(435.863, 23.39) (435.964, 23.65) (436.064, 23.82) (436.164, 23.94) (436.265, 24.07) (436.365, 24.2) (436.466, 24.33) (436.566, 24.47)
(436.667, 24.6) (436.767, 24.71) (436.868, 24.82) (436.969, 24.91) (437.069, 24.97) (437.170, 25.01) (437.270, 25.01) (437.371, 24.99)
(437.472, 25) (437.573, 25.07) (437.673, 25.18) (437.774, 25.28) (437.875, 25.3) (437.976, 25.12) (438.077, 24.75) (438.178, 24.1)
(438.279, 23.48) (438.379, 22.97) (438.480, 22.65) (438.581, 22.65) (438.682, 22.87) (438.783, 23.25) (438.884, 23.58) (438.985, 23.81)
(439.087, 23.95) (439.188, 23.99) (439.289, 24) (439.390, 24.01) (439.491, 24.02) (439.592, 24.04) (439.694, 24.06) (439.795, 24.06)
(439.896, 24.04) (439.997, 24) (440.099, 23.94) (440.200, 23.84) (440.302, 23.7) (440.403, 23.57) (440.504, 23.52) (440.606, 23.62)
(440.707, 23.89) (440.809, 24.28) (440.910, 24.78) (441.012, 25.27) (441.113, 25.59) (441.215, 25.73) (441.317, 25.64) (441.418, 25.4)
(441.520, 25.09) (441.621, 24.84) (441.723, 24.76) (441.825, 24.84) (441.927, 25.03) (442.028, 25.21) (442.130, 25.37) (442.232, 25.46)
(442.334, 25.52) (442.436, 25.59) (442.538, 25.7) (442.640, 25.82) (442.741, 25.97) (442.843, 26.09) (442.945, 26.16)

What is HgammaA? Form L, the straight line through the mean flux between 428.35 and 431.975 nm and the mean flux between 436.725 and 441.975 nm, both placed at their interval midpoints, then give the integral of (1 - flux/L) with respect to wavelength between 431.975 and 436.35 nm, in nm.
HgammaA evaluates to 0.14 nm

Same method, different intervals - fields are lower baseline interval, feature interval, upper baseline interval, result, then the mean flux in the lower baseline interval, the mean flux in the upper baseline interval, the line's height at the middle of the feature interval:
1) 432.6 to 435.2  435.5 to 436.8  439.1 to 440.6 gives -0.09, 21.3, 23.9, 22.3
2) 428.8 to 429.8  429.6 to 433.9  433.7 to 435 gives -0.12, 21.4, 20.4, 20.9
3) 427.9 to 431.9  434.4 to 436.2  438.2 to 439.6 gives 0.05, 21.5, 23.5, 22.7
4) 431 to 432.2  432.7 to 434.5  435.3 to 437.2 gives 0.14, 22.5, 23.8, 23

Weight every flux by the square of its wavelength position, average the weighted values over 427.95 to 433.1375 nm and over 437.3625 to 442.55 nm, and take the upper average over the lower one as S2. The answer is 1.18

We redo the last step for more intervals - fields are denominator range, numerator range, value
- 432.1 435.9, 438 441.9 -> 1.15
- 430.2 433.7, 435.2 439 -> 1.13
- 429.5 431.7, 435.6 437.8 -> 1.22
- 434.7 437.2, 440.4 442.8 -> 1.10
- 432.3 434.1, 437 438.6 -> 1.15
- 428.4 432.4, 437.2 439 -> 1.17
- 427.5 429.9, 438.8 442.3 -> 1.15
